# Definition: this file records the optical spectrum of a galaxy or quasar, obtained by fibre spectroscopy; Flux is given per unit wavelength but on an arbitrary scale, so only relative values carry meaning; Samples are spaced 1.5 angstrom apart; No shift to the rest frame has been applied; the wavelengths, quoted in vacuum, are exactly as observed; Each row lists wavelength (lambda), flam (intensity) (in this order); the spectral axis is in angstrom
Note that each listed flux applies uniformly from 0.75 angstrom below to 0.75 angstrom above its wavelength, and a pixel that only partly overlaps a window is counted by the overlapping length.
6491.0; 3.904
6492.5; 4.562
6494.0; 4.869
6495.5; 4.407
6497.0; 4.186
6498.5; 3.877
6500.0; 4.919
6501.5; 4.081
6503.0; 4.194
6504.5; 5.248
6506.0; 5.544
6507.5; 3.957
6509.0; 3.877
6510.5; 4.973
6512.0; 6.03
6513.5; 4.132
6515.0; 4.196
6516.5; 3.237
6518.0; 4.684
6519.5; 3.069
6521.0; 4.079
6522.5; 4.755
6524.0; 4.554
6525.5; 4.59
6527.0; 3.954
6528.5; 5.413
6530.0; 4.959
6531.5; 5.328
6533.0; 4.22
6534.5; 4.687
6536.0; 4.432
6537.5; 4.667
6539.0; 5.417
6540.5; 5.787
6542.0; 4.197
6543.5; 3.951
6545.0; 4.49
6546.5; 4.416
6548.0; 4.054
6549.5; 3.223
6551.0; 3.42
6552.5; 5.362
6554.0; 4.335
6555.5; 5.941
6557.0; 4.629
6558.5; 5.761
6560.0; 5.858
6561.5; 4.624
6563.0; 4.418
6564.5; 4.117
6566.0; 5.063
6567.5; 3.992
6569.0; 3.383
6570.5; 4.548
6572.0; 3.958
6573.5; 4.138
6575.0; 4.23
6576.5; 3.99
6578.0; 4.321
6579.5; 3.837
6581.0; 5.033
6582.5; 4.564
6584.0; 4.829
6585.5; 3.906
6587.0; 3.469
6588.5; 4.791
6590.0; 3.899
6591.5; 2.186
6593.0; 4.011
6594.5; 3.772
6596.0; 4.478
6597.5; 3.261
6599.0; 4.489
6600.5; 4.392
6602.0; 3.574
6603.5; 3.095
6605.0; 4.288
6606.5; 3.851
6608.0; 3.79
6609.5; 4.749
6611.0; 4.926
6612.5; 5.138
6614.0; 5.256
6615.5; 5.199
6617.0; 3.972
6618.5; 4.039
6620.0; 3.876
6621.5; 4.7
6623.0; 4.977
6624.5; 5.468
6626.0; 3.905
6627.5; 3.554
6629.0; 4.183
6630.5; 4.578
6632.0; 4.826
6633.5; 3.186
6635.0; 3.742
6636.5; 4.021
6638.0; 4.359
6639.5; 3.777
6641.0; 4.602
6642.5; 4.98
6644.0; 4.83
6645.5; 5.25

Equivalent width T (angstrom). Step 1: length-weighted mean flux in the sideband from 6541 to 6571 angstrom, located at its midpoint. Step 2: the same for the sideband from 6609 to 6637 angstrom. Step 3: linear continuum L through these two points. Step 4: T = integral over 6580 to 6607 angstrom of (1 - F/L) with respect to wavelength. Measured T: 2.9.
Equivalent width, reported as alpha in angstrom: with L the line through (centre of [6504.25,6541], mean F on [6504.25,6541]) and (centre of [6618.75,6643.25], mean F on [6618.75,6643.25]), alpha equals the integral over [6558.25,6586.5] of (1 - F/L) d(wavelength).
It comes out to 0.3 angstrom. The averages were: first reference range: 4.62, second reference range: 4.29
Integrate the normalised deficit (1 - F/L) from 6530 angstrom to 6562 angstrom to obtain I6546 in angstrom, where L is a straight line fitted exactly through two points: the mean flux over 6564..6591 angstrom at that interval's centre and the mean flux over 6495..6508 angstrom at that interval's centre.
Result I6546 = -2.8 angstrom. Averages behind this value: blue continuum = 4.5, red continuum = 4.21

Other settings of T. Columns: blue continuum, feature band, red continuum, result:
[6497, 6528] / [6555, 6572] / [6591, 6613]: -2.1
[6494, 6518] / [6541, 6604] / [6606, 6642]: 2.4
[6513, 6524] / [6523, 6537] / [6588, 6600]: -2.3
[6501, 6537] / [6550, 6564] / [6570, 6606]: -2.1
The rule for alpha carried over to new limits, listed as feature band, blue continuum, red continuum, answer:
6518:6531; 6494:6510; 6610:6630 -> 0.1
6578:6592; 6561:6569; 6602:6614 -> 0.7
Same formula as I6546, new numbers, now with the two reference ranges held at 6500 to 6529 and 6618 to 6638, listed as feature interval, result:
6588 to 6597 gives 1.0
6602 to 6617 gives -0.5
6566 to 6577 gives 0.6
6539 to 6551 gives 0.2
